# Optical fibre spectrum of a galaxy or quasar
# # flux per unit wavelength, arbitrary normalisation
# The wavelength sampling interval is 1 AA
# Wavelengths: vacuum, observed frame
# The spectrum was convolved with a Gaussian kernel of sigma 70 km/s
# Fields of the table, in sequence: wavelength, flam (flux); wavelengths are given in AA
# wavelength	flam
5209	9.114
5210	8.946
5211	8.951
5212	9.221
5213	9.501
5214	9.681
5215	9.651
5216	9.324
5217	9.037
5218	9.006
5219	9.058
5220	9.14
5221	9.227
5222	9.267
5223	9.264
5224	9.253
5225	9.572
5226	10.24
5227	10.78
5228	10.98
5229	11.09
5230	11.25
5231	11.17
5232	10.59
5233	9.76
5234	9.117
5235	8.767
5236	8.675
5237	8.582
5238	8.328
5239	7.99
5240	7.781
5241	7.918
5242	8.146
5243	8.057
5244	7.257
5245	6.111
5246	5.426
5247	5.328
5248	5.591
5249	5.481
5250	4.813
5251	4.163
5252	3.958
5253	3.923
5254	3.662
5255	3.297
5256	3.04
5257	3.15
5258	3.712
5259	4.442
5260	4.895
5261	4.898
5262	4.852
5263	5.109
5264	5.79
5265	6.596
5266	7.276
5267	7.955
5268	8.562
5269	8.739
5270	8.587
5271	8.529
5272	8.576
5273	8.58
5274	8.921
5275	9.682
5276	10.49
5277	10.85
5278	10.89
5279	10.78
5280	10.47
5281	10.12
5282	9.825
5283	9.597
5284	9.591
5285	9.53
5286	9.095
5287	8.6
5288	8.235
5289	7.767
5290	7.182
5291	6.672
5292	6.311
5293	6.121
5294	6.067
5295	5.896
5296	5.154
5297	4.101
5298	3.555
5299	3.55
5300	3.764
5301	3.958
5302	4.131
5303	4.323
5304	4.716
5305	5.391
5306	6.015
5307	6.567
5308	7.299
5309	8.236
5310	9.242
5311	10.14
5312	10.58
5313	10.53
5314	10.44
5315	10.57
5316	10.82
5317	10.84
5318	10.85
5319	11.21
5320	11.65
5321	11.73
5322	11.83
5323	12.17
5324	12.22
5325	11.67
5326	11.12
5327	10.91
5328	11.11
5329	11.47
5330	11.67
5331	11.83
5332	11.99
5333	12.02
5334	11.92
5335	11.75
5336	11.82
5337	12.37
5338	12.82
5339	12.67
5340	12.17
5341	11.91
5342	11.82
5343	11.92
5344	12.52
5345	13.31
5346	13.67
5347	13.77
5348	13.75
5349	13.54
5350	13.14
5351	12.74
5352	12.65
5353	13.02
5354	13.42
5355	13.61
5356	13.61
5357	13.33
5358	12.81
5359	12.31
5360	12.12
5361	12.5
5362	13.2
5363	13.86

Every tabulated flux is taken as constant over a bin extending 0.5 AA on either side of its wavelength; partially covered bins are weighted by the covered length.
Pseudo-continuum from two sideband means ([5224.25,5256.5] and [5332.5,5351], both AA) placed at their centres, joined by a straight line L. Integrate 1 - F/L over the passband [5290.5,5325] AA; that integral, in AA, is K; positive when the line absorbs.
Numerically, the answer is 9.8 AA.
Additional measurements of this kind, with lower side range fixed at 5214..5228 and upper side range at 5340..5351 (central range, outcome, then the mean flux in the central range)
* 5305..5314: 2.6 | 8.5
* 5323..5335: 0.8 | 11.7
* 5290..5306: 9.1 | 5.02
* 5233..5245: 2.1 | 8.21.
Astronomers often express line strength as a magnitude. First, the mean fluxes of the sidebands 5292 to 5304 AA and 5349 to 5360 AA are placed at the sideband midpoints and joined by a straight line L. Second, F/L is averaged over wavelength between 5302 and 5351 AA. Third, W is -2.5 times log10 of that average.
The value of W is -0.23 mag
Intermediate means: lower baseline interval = 4.68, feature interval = 10.9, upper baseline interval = 13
